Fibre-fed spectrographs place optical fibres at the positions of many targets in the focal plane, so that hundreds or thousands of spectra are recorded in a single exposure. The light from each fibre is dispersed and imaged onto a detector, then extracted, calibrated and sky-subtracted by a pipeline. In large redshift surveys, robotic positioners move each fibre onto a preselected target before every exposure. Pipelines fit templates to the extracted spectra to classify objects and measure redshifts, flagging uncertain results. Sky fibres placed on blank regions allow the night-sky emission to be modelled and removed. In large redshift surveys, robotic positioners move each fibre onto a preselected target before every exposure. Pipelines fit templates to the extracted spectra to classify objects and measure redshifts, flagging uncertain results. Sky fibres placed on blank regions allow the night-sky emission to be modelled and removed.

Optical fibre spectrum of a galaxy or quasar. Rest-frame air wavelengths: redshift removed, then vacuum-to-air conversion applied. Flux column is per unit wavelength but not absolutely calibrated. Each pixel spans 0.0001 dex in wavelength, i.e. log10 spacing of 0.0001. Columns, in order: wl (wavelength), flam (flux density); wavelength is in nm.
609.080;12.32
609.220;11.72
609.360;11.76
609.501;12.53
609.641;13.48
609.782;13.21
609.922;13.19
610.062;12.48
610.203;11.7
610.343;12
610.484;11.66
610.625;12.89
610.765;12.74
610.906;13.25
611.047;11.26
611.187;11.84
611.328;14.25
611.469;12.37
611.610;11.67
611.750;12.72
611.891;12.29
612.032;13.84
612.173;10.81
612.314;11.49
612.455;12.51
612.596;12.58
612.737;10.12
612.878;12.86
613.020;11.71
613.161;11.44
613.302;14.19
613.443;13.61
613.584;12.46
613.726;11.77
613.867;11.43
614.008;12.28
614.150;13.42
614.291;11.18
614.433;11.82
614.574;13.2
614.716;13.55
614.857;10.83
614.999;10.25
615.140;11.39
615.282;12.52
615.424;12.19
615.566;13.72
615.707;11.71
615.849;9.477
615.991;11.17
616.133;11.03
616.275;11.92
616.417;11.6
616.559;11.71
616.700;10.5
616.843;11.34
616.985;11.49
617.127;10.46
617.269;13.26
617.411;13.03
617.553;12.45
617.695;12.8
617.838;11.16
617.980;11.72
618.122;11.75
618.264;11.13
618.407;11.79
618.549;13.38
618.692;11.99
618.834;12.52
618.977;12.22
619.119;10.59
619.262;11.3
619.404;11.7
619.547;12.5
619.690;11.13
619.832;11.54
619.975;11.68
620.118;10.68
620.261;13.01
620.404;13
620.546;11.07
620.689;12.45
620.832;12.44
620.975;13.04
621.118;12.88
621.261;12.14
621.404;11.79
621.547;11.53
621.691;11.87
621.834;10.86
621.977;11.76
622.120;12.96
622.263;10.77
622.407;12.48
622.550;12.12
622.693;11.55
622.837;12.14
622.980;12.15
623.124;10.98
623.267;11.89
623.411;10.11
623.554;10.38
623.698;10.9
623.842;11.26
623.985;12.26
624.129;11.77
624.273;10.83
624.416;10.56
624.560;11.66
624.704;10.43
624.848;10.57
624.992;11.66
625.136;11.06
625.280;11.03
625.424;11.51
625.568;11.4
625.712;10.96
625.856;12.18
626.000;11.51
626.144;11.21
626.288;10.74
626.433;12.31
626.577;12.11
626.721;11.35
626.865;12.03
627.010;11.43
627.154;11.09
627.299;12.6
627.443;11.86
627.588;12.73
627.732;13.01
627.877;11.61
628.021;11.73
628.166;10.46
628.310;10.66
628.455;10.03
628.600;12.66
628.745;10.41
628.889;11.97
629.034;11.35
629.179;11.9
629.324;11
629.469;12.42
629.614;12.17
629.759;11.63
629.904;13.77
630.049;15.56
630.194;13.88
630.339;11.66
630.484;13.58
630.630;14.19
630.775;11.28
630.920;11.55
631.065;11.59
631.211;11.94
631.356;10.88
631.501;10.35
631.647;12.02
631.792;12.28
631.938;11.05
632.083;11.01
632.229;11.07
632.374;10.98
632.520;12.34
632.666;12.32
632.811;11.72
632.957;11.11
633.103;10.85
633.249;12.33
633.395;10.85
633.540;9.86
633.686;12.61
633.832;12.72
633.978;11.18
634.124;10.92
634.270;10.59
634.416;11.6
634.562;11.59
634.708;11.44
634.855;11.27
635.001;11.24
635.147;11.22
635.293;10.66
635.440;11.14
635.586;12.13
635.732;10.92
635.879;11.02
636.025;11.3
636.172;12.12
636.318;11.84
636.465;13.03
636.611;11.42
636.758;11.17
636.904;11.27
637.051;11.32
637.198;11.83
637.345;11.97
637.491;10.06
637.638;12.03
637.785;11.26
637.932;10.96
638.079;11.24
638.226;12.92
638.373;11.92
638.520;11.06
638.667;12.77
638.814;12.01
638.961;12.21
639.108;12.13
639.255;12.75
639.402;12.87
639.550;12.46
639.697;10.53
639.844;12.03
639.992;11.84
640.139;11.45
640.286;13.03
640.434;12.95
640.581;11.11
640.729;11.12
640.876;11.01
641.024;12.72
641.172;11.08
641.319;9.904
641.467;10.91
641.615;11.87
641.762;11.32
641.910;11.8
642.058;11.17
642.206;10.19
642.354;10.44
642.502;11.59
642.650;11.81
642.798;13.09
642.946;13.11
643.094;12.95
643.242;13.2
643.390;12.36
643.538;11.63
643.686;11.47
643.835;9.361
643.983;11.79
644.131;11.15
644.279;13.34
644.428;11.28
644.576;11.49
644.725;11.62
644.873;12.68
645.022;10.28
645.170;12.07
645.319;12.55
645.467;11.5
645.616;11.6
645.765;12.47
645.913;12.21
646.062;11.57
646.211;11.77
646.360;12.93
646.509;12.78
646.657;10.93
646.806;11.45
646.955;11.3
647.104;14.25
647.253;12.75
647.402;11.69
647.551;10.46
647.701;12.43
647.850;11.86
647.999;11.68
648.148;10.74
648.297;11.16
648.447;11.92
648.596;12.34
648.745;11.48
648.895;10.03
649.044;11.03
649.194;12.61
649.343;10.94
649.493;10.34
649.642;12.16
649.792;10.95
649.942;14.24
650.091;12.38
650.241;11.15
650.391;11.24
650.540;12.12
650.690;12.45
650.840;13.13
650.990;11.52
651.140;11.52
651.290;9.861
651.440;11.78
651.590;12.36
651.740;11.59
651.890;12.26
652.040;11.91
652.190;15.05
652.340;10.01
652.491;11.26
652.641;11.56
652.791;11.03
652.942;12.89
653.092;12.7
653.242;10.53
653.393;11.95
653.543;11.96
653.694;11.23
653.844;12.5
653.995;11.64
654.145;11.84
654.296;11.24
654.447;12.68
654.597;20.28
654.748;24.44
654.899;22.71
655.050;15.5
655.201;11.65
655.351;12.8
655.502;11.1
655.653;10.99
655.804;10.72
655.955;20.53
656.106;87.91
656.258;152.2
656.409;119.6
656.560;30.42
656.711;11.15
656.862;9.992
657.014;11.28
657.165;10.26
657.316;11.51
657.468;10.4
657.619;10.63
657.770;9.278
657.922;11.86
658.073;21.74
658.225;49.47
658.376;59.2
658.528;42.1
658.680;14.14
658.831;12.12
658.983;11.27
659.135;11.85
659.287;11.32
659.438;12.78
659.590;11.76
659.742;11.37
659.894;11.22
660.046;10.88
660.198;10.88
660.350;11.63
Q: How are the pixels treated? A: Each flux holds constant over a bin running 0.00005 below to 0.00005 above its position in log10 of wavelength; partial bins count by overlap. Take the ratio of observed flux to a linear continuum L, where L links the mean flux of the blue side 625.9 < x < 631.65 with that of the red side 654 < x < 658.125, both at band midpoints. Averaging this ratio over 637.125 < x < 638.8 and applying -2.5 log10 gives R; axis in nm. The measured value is 0.39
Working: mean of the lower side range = 11.9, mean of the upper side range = 25.9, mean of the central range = 11.7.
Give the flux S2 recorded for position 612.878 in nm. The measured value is 12.86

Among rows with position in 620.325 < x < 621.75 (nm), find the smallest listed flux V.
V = 11.07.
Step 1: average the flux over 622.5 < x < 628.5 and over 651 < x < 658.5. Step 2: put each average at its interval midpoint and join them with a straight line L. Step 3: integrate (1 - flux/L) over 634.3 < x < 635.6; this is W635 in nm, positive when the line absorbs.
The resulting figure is 0.30 nm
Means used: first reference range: 11.4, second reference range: 21.5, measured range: 11.3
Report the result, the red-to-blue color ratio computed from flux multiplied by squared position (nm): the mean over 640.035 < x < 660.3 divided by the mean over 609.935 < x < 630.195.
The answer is 1.4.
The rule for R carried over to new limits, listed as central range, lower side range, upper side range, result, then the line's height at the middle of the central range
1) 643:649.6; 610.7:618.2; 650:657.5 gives 0.47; 18.1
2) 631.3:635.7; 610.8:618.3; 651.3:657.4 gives 0.40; 16.4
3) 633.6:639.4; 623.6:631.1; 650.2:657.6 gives 0.23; 14.4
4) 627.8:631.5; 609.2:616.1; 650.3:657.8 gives 0.26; 15.2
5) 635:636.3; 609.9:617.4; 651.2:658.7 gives 0.46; 17.3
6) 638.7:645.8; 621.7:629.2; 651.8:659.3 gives 0.42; 17.3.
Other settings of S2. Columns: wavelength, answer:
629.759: 11.63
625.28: 11.03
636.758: 11.17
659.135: 11.85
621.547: 11.53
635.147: 11.22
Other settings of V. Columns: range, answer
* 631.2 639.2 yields 9.86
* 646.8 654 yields 9.861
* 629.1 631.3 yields 11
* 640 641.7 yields 9.904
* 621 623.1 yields 10.77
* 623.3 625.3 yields 10.11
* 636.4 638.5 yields 10.06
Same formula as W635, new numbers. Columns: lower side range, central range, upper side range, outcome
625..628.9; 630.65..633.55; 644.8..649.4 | 0.04 nm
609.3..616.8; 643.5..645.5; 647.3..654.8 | 0.09 nm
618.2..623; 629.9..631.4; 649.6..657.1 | 0.17 nm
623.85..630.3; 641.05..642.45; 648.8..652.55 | 0.08 nm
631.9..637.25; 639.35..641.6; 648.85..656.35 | 0.28 nm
